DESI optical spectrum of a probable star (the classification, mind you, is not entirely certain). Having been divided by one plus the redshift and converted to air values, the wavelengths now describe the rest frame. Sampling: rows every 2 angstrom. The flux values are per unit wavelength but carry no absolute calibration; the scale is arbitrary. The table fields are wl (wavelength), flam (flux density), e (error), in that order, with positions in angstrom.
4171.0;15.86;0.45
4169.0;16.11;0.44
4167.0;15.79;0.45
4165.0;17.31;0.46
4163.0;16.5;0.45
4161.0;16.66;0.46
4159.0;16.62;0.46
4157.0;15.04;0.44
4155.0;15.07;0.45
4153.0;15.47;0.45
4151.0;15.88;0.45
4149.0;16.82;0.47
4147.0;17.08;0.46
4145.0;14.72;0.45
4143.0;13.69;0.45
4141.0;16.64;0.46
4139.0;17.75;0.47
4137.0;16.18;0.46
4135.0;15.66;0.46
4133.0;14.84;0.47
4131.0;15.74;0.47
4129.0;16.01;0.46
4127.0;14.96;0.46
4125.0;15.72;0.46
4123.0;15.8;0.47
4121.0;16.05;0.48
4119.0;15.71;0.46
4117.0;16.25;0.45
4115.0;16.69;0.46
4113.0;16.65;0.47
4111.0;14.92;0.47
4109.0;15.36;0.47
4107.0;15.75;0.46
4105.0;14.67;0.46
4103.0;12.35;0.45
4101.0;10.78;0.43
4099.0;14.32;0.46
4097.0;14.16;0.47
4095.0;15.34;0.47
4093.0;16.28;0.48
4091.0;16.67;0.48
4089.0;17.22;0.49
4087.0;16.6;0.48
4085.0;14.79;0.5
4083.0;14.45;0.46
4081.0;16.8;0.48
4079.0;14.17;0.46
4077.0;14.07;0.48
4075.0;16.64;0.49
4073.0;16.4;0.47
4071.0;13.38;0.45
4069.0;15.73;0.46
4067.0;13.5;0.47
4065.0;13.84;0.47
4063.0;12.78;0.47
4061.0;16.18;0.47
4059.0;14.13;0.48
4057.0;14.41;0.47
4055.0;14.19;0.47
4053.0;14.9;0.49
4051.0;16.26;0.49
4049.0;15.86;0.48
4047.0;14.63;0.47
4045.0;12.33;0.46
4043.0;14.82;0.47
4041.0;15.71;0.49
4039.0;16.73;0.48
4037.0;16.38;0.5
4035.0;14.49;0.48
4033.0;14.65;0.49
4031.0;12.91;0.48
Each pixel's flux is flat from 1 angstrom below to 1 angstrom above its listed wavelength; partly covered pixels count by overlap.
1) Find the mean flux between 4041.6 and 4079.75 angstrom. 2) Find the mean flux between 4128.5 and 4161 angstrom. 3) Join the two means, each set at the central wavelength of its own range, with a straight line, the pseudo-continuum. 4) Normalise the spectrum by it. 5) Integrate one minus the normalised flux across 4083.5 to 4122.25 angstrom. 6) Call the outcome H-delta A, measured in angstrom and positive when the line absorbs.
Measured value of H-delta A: -0.1 angstrom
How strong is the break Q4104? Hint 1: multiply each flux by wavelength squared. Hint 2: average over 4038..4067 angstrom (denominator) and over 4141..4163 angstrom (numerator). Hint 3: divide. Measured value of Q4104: 1.13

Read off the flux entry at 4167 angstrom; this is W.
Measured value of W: 15.79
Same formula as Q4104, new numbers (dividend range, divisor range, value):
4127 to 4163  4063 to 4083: 1.11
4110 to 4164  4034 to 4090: 1.10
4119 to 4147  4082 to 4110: 1.07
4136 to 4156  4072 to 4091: 1.04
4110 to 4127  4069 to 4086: 1.07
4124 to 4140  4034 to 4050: 1.10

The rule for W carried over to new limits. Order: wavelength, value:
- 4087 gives 16.6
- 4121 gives 16.05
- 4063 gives 12.78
